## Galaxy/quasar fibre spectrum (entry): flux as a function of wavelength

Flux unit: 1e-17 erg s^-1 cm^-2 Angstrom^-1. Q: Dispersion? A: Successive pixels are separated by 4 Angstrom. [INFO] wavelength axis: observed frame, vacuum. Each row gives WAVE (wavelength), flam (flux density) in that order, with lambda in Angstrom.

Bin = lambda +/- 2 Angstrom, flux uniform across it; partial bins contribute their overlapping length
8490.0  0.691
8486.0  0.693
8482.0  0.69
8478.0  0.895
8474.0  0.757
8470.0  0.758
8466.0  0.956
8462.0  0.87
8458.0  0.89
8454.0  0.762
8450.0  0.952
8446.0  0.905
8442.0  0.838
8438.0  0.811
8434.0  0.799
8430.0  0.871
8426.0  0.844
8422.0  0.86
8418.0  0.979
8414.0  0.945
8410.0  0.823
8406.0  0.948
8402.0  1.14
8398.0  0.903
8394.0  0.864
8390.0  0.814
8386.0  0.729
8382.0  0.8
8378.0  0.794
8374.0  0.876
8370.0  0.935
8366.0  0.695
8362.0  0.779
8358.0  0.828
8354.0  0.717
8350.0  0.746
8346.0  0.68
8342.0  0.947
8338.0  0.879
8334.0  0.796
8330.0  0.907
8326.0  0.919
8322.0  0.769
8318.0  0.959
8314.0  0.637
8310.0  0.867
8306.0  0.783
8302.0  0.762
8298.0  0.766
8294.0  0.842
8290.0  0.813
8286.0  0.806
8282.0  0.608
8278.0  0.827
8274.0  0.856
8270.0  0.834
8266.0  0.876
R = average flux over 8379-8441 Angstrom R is 0.873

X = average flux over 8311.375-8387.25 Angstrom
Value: 0.811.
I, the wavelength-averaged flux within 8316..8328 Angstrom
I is 0.882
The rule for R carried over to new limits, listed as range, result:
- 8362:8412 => 0.857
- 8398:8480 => 0.881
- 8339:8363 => 0.787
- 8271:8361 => 0.805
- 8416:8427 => 0.899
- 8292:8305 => 0.789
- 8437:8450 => 0.87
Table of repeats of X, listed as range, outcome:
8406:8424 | 0.907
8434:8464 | 0.857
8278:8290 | 0.745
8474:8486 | 0.77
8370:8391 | 0.815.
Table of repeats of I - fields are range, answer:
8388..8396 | 0.839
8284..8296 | 0.82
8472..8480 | 0.826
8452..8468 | 0.87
